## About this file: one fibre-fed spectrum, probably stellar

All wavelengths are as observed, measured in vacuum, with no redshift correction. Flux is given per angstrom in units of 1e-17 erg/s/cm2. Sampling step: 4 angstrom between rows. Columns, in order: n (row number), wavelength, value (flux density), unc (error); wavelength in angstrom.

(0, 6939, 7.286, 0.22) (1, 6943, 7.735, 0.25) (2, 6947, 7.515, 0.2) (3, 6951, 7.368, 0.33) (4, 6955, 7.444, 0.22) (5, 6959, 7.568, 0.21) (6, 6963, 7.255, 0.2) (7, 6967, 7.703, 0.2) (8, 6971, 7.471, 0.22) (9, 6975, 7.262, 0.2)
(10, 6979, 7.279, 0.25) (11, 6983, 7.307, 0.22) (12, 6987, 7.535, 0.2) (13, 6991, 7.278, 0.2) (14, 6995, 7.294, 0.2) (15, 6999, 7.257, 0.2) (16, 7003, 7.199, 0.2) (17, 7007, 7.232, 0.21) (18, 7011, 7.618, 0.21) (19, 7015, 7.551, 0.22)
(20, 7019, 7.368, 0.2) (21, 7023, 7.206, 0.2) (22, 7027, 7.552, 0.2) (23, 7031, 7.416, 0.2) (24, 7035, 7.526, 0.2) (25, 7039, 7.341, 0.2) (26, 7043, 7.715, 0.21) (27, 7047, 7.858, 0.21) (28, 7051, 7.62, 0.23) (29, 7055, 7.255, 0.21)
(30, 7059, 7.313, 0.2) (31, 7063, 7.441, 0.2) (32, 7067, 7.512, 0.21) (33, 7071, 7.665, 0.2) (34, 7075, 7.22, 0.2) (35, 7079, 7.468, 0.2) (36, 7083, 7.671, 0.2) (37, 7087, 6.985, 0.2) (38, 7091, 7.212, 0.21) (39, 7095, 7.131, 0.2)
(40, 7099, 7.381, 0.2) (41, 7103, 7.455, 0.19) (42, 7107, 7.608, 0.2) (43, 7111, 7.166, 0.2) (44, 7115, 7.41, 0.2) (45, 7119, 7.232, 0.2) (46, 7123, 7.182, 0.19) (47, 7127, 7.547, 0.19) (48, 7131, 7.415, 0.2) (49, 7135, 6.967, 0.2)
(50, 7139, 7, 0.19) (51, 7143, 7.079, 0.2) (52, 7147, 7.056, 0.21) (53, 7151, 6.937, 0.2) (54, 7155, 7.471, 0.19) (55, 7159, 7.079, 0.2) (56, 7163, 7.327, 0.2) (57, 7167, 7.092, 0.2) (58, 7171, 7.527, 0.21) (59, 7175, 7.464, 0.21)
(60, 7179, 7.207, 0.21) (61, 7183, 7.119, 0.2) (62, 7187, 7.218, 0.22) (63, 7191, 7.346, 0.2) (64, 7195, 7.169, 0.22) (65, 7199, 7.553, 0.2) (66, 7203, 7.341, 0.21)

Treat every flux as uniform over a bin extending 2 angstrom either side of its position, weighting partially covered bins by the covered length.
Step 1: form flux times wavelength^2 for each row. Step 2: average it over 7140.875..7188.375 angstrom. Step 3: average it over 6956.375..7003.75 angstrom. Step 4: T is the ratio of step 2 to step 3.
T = 1.0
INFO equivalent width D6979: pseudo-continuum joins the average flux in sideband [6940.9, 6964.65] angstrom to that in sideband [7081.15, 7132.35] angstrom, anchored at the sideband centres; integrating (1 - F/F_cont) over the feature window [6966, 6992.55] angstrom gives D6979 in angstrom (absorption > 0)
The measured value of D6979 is 0.2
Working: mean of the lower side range 7.48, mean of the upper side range 7.34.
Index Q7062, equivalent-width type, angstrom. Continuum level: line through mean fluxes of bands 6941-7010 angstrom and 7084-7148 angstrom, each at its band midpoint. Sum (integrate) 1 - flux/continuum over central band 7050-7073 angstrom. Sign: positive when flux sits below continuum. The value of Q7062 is -0.5 angstrom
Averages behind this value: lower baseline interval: 7.4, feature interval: 7.46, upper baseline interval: 7.25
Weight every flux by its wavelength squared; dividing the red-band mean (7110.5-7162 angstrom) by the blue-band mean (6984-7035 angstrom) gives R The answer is 1.01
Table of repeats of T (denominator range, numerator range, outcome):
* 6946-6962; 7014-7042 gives 1.02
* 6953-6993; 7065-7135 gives 1.03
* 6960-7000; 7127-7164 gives 1.02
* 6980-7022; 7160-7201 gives 1.04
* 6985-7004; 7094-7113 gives 1.04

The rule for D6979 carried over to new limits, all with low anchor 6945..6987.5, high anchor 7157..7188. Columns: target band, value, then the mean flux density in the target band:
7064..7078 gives -0.2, 7.46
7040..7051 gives -0.5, 7.72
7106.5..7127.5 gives -0.1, 7.33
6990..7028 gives 0.2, 7.35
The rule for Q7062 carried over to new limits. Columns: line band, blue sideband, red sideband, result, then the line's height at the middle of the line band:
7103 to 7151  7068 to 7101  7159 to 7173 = 0.5 angstrom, 7.31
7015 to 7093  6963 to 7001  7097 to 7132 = -0.7 angstrom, 7.37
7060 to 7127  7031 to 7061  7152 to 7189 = 0.5 angstrom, 7.42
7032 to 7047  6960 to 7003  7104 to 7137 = -0.4 angstrom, 7.34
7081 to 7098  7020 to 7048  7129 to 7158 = 0.1 angstrom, 7.31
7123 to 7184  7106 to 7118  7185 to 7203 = 1.0 angstrom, 7.34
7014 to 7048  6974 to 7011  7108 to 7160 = -1.0 angstrom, 7.28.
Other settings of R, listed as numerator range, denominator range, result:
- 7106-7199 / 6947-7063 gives 1.02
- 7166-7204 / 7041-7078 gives 1.01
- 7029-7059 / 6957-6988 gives 1.03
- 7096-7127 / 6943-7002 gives 1.03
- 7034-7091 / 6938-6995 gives 1.03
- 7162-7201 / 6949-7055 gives 1.03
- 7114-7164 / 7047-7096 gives 0.99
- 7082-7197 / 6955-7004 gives 1.03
